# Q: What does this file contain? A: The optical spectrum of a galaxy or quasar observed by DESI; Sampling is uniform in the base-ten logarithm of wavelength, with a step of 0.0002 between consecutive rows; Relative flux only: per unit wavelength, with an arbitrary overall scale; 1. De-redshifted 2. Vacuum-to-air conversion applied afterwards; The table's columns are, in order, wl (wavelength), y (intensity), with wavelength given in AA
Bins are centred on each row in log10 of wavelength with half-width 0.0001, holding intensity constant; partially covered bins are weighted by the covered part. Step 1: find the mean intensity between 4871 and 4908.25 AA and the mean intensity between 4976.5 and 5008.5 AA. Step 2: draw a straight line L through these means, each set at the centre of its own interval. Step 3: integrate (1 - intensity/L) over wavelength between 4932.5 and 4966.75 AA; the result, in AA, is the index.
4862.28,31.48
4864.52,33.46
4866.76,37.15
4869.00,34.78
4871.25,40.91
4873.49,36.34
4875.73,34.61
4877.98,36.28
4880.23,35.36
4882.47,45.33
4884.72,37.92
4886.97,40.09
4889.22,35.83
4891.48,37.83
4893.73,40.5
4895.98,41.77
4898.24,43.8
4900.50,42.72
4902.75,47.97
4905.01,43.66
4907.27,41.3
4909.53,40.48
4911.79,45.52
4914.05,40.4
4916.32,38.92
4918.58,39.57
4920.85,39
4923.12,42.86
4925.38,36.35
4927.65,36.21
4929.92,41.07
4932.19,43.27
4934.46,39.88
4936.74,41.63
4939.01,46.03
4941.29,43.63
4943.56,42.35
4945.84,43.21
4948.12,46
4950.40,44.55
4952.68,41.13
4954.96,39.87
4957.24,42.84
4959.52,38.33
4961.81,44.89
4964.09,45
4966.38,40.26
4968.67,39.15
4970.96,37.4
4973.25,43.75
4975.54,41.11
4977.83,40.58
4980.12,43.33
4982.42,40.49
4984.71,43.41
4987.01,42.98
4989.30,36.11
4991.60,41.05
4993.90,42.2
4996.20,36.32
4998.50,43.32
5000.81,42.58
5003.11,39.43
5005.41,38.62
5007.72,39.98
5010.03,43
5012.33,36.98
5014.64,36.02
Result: -1.88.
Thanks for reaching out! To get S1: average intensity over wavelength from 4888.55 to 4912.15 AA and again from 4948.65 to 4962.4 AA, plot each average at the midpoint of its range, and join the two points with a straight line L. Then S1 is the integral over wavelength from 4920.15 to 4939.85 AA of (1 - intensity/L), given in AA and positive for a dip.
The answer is 0.6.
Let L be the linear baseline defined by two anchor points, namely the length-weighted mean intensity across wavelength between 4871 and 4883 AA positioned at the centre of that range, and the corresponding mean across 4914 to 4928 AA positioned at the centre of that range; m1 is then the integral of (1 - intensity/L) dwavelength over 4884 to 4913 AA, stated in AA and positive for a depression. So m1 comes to -2.42 AA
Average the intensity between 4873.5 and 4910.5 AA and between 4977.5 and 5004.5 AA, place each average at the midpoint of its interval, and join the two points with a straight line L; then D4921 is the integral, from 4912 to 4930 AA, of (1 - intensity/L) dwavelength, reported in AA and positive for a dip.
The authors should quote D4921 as 0.42 AA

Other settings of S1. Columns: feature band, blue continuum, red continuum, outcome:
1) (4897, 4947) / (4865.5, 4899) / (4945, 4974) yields -1.9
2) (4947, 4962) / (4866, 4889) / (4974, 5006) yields -0.9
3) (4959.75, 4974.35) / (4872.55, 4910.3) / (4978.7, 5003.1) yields -0.2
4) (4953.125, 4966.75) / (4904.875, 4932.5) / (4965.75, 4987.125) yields -0.3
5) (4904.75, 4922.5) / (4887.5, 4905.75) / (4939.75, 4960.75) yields 0.4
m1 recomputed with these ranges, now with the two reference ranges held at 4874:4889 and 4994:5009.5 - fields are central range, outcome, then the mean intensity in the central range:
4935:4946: -1.1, 43.2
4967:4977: -0.2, 40.4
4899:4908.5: -1.3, 43.9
